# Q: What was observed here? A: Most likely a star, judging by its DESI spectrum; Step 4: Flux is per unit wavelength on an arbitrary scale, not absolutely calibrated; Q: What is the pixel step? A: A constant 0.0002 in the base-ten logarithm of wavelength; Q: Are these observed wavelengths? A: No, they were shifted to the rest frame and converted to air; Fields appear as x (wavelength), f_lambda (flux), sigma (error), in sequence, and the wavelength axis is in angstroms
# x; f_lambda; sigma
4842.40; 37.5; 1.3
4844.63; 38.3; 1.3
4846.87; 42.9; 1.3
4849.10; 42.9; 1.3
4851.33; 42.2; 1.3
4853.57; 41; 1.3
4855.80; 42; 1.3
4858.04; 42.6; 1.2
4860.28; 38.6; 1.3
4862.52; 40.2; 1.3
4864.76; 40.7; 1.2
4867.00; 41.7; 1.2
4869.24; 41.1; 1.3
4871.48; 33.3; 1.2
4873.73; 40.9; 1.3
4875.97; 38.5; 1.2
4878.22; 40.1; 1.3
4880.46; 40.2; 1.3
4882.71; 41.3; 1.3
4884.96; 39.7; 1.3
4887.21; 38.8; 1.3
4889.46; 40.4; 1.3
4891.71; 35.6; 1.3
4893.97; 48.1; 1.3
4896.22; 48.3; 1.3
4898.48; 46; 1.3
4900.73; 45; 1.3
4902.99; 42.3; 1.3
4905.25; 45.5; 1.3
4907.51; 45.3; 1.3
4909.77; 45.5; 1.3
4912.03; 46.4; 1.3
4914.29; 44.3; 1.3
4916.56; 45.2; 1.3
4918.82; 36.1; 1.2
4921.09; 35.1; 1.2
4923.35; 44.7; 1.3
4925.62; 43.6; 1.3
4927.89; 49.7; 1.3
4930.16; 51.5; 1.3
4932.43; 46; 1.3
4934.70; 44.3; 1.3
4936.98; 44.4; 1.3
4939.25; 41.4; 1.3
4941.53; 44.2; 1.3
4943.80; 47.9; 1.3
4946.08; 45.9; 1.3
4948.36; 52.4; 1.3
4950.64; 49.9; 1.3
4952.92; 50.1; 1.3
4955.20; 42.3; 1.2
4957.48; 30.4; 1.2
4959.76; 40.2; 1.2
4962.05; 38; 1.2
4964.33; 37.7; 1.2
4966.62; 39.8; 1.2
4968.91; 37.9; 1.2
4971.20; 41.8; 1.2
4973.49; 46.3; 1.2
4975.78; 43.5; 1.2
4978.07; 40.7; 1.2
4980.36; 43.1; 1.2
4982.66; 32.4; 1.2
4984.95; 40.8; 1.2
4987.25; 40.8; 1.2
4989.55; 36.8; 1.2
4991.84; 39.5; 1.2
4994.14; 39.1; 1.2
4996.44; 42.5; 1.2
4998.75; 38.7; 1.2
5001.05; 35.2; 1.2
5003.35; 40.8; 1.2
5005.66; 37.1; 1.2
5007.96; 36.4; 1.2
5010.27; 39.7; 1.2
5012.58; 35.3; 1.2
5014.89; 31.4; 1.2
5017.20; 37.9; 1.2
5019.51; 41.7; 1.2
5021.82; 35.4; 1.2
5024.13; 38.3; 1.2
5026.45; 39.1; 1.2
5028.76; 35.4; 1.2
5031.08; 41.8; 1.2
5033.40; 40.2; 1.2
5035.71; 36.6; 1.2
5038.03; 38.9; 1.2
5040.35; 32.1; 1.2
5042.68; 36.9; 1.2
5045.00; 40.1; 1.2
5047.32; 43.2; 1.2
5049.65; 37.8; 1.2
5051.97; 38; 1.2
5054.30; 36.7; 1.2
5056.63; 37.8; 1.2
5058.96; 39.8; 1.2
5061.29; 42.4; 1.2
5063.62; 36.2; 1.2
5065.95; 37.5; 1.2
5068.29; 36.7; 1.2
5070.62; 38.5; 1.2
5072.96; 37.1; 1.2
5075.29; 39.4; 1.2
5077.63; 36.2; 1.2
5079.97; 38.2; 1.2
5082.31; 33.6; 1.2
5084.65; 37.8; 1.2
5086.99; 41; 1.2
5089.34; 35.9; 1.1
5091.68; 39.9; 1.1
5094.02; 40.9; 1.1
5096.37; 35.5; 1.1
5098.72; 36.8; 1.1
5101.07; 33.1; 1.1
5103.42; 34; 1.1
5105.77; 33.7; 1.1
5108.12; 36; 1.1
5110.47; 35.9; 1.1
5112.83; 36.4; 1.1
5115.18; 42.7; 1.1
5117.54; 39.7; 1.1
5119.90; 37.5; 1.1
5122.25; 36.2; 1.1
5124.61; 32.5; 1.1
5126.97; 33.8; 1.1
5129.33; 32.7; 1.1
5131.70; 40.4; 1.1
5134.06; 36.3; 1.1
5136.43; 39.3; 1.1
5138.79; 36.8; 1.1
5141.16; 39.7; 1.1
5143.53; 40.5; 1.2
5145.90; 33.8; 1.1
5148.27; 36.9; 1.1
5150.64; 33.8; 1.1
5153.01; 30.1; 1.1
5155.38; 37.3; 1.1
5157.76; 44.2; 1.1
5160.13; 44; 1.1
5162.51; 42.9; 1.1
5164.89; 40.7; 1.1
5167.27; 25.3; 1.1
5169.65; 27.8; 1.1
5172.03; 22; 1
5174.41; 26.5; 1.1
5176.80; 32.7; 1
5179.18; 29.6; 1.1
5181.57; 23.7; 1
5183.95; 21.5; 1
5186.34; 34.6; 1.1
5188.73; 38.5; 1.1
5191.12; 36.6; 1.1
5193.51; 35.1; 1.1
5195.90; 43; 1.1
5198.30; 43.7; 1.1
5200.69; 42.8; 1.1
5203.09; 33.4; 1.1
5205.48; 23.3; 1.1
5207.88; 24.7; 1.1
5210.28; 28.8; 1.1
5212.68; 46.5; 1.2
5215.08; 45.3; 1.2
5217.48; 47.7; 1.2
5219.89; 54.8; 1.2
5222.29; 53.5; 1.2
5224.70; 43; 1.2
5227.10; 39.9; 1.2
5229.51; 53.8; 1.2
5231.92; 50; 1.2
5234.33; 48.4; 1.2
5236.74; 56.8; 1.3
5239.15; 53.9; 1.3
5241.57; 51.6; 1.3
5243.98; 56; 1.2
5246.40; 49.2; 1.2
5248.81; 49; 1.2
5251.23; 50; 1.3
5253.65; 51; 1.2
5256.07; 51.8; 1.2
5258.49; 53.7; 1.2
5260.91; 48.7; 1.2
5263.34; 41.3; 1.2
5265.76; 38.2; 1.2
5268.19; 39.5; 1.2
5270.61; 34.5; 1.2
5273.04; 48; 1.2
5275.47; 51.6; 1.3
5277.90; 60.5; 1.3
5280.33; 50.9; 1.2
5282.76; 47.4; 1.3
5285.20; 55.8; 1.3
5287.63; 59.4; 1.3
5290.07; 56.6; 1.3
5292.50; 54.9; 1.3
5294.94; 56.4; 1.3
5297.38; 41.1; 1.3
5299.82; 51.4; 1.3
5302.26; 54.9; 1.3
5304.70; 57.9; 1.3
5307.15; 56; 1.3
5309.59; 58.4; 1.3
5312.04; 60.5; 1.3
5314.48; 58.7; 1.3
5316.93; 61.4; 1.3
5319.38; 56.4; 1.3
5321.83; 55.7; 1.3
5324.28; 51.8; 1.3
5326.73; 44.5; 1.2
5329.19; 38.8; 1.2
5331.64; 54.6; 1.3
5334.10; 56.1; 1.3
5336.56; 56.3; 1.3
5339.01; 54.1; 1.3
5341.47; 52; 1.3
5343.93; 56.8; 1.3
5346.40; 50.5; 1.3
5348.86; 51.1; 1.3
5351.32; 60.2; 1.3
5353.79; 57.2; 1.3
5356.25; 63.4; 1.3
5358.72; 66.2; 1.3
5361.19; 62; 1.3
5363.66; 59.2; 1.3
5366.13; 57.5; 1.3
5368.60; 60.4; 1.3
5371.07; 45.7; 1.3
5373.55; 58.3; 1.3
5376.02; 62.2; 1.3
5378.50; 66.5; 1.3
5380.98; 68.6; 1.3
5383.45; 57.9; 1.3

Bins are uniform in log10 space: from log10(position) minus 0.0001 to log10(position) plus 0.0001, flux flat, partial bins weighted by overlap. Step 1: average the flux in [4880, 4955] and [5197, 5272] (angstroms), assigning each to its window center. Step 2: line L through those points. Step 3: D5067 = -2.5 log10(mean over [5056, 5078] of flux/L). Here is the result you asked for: 0.17 mag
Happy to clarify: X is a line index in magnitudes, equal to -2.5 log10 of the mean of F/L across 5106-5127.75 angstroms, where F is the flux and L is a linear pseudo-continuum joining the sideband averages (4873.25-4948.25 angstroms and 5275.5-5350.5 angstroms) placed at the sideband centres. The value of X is 0.313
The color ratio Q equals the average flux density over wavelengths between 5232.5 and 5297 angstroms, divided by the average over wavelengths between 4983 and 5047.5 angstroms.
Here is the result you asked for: 1.32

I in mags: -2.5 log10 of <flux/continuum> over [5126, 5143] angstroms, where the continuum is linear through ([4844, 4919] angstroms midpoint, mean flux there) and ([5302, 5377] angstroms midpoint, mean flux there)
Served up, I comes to 0.32 mag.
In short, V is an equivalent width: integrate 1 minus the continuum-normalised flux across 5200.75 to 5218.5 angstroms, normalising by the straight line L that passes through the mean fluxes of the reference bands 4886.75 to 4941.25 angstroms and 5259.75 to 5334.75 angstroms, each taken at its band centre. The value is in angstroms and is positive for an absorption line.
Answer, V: 4.94 angstroms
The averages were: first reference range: 44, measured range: 36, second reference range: 51.7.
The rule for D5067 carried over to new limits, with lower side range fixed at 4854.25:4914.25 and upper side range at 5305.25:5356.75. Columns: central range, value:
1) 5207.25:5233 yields 0.156 mag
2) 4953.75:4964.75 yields 0.158 mag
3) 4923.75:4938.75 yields -0.073 mag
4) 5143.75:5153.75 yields 0.394 mag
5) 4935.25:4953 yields -0.074 mag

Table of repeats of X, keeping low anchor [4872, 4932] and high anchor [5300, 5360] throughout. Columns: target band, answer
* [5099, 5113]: 0.37 mag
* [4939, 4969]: 0.04 mag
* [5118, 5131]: 0.37 mag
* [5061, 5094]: 0.26 mag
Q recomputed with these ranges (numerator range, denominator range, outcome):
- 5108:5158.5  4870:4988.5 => 0.87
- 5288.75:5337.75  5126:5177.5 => 1.53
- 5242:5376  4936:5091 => 1.35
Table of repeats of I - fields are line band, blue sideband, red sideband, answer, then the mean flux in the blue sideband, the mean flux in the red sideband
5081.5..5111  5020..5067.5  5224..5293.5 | 0.13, 38.2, 49.9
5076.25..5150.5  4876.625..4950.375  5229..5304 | 0.28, 44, 50.5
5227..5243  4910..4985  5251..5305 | -0.05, 43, 50.1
